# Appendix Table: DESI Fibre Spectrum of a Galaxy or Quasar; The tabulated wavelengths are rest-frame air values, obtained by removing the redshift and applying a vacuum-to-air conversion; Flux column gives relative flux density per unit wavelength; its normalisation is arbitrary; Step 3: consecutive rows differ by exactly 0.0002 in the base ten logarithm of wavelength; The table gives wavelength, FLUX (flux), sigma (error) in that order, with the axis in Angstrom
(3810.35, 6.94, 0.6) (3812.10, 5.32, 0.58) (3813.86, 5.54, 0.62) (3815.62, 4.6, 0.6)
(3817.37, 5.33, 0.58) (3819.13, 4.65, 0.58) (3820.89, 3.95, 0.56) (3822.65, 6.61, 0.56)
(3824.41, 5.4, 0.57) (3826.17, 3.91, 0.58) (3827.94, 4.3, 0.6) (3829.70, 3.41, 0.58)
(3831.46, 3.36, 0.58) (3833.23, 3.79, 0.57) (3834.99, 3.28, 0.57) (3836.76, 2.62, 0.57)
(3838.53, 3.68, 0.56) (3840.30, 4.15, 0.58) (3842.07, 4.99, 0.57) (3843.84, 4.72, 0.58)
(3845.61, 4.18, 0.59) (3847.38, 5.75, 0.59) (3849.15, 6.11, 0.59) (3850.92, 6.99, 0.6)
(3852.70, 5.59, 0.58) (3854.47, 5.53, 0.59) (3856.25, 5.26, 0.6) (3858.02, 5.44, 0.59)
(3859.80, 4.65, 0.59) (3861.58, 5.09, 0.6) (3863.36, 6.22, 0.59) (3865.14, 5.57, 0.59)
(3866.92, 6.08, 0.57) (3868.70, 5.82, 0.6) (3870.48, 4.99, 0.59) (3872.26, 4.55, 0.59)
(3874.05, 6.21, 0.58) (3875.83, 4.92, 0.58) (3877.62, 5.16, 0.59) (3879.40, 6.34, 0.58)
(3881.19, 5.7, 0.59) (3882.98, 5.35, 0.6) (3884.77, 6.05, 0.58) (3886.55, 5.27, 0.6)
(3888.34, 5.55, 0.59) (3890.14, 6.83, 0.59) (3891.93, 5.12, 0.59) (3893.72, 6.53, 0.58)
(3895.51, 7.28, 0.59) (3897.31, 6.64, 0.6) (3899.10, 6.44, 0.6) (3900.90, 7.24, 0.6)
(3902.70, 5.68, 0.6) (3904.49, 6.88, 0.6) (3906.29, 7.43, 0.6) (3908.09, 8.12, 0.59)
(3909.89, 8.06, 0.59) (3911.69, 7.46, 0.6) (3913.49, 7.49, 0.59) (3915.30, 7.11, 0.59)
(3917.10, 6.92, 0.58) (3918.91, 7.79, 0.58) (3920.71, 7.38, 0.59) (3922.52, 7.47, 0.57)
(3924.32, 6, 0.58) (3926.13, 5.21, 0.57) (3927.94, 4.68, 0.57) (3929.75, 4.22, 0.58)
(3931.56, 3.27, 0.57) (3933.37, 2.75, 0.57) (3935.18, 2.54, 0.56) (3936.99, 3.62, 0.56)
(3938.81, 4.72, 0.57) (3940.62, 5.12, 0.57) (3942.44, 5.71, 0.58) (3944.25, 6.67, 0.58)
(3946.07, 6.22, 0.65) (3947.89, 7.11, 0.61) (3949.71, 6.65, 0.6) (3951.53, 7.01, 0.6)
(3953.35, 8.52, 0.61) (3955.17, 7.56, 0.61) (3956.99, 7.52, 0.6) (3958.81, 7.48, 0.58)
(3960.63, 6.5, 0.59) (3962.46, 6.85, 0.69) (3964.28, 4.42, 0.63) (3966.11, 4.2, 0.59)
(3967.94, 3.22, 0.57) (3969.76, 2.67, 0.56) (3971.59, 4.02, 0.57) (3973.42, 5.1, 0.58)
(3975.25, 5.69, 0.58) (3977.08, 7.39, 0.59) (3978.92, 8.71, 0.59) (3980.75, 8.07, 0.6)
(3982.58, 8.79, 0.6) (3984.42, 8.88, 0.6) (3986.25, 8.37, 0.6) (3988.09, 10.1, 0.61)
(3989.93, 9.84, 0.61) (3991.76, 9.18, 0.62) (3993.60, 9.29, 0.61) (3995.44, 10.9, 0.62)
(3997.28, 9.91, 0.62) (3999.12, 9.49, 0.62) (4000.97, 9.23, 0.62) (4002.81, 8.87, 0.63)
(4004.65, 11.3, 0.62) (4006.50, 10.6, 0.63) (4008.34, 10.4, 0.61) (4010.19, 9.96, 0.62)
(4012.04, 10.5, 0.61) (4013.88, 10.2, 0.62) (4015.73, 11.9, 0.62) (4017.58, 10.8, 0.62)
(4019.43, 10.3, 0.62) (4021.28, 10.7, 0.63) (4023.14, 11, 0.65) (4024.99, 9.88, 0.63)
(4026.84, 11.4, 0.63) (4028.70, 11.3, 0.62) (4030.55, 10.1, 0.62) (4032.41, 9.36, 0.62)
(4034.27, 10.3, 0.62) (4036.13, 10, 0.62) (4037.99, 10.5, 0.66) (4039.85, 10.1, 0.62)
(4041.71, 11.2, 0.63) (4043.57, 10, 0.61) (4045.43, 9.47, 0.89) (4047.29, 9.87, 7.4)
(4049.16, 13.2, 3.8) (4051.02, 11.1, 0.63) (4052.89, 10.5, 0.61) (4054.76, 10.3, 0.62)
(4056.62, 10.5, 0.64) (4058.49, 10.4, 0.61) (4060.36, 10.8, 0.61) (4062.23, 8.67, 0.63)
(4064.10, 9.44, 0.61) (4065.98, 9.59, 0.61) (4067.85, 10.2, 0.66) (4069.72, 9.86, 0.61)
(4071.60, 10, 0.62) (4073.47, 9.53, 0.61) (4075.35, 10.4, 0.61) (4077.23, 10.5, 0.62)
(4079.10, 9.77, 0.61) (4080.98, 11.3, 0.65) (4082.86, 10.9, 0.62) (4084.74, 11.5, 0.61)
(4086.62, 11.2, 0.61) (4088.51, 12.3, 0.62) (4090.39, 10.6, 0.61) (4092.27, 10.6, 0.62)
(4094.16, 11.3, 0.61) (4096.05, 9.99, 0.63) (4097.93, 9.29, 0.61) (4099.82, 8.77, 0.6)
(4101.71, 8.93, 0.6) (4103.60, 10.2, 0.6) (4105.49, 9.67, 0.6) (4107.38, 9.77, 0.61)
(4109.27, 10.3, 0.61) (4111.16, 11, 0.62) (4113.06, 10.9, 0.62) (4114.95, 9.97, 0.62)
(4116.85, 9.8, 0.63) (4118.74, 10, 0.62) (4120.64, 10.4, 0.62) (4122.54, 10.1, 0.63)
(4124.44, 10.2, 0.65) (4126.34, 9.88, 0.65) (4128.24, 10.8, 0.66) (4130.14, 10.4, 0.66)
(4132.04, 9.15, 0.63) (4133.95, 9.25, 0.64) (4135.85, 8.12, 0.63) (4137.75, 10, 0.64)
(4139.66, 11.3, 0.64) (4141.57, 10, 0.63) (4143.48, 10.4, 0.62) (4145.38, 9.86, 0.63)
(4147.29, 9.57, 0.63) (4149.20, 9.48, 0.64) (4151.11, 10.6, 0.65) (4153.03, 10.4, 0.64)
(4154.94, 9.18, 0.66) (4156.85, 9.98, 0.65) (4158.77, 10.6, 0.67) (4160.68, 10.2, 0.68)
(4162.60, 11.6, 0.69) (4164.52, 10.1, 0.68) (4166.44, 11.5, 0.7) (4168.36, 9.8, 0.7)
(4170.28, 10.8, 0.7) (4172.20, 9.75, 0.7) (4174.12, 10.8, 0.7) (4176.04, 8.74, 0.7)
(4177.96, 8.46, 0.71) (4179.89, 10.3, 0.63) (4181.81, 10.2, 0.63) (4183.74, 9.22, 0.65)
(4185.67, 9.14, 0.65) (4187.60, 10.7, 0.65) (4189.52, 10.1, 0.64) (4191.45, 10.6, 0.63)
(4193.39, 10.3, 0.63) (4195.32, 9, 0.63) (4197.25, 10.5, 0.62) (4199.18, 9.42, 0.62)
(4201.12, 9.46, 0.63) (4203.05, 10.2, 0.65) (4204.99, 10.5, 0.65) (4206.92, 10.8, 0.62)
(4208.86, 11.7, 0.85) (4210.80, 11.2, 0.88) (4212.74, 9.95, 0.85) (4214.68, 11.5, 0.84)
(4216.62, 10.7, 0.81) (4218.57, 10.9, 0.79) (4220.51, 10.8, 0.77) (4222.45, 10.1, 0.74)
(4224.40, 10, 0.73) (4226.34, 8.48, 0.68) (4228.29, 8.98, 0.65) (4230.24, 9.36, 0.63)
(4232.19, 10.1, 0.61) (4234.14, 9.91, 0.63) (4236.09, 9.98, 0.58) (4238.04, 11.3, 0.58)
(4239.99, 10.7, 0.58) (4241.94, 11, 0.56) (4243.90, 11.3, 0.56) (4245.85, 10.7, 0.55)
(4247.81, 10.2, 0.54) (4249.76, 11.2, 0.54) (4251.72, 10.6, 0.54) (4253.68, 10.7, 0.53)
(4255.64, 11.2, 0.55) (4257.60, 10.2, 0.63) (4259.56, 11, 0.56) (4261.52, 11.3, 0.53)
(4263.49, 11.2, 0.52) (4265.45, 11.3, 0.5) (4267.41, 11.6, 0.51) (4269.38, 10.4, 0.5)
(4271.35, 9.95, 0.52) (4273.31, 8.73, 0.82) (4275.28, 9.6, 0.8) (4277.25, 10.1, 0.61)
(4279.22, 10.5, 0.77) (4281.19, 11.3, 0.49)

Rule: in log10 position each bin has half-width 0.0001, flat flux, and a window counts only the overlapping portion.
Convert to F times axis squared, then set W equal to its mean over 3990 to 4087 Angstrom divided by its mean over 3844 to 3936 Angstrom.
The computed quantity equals 1.89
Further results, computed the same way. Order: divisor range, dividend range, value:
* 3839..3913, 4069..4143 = 1.94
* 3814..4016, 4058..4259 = 1.80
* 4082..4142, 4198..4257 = 1.08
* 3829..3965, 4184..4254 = 2.10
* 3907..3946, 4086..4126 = 1.92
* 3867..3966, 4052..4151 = 1.82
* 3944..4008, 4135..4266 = 1.50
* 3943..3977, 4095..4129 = 1.80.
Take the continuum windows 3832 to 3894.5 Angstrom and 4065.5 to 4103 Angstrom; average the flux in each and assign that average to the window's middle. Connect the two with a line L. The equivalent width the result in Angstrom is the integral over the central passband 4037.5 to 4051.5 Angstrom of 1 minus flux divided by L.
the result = -1.9 Angstrom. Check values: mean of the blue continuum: 5.25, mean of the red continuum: 10.3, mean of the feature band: 10.7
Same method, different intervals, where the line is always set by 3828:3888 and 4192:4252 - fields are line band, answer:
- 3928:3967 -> 4.57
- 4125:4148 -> -2.02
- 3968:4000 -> -4.53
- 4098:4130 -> -4.57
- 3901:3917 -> -4.04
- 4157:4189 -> -1.61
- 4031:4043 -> -4.03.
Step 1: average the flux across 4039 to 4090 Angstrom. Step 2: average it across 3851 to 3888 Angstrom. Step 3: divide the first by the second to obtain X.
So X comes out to 1.90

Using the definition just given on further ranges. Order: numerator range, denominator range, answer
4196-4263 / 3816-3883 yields 2.10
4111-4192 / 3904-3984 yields 1.64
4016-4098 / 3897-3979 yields 1.73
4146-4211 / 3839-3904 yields 1.79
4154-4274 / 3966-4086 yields 1.07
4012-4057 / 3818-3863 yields 2.24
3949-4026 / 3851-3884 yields 1.52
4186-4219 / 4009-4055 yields 0.99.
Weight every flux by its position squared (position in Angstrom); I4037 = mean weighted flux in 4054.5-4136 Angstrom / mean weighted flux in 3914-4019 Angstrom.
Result 1.5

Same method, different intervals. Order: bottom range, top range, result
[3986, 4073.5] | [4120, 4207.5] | 1.05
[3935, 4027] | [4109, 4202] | 1.37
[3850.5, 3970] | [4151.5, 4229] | 1.97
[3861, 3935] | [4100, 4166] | 1.87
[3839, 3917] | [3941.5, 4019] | 1.42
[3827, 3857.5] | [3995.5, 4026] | 2.46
